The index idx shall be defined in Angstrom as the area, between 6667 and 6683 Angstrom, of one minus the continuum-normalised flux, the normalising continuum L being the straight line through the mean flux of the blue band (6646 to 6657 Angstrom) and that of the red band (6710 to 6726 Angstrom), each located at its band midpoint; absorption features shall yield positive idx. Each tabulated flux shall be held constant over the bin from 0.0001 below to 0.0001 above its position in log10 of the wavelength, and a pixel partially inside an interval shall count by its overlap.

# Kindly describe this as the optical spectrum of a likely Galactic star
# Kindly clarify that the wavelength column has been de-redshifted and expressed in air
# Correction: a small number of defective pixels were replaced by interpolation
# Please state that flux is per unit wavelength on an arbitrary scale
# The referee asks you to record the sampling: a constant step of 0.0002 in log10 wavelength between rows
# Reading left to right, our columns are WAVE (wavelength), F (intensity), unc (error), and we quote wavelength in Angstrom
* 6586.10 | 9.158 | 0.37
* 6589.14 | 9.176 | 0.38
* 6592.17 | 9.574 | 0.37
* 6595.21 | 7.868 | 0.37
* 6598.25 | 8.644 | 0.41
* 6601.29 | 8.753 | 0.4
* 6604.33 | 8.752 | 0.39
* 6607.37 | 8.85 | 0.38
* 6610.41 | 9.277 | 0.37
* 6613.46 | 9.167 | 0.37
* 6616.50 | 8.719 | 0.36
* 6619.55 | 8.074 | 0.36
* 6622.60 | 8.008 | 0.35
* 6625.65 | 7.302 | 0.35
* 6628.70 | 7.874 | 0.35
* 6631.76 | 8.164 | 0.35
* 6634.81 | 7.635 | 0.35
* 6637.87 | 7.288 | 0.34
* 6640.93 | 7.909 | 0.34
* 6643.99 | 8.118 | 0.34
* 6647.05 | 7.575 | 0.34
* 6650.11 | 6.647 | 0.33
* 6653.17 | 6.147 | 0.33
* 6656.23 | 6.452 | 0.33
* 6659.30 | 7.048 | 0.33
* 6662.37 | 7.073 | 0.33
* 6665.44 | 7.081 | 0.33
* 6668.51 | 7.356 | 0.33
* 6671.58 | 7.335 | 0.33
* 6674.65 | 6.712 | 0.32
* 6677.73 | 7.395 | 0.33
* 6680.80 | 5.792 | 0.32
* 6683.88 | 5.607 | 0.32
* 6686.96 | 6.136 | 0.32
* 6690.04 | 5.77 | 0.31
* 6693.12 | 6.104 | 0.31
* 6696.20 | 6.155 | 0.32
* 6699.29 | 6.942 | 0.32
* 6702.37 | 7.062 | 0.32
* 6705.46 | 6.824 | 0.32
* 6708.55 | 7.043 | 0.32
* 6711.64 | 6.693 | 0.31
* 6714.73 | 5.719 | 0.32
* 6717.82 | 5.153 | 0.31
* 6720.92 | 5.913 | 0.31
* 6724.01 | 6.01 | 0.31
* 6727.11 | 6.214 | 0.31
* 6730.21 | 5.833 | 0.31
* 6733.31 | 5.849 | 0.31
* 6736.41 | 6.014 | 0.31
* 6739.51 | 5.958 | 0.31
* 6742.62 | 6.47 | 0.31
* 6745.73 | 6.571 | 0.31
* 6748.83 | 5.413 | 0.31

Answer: -1.1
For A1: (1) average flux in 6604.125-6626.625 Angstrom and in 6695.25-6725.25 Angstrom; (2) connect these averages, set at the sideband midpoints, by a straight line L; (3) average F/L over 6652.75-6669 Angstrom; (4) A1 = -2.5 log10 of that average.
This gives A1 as 0.09 mag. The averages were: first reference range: 8.54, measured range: 6.88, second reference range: 6.36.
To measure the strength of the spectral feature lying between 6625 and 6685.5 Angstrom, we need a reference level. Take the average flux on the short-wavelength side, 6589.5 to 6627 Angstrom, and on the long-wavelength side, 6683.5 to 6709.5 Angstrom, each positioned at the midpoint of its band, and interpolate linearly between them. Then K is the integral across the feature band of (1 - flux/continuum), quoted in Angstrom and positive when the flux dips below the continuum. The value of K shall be 2.7 Angstrom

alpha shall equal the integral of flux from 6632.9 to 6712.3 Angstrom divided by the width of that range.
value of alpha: 6.85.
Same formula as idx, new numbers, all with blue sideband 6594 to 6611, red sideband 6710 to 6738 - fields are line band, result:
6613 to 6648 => 0.4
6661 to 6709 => 1.2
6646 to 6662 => 1.6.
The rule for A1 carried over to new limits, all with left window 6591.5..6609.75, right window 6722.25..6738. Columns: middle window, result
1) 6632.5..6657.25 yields 0.076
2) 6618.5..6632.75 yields 0.045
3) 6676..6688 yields 0.126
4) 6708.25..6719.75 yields 0.051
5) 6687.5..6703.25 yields 0.058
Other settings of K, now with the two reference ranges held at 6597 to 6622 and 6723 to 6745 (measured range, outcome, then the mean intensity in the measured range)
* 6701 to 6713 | -0.46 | 6.9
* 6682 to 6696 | 2.21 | 5.93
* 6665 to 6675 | 0.37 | 7.18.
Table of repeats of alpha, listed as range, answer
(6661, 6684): 6.87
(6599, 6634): 8.44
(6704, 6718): 6.39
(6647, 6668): 6.83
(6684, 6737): 6.19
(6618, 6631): 7.83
